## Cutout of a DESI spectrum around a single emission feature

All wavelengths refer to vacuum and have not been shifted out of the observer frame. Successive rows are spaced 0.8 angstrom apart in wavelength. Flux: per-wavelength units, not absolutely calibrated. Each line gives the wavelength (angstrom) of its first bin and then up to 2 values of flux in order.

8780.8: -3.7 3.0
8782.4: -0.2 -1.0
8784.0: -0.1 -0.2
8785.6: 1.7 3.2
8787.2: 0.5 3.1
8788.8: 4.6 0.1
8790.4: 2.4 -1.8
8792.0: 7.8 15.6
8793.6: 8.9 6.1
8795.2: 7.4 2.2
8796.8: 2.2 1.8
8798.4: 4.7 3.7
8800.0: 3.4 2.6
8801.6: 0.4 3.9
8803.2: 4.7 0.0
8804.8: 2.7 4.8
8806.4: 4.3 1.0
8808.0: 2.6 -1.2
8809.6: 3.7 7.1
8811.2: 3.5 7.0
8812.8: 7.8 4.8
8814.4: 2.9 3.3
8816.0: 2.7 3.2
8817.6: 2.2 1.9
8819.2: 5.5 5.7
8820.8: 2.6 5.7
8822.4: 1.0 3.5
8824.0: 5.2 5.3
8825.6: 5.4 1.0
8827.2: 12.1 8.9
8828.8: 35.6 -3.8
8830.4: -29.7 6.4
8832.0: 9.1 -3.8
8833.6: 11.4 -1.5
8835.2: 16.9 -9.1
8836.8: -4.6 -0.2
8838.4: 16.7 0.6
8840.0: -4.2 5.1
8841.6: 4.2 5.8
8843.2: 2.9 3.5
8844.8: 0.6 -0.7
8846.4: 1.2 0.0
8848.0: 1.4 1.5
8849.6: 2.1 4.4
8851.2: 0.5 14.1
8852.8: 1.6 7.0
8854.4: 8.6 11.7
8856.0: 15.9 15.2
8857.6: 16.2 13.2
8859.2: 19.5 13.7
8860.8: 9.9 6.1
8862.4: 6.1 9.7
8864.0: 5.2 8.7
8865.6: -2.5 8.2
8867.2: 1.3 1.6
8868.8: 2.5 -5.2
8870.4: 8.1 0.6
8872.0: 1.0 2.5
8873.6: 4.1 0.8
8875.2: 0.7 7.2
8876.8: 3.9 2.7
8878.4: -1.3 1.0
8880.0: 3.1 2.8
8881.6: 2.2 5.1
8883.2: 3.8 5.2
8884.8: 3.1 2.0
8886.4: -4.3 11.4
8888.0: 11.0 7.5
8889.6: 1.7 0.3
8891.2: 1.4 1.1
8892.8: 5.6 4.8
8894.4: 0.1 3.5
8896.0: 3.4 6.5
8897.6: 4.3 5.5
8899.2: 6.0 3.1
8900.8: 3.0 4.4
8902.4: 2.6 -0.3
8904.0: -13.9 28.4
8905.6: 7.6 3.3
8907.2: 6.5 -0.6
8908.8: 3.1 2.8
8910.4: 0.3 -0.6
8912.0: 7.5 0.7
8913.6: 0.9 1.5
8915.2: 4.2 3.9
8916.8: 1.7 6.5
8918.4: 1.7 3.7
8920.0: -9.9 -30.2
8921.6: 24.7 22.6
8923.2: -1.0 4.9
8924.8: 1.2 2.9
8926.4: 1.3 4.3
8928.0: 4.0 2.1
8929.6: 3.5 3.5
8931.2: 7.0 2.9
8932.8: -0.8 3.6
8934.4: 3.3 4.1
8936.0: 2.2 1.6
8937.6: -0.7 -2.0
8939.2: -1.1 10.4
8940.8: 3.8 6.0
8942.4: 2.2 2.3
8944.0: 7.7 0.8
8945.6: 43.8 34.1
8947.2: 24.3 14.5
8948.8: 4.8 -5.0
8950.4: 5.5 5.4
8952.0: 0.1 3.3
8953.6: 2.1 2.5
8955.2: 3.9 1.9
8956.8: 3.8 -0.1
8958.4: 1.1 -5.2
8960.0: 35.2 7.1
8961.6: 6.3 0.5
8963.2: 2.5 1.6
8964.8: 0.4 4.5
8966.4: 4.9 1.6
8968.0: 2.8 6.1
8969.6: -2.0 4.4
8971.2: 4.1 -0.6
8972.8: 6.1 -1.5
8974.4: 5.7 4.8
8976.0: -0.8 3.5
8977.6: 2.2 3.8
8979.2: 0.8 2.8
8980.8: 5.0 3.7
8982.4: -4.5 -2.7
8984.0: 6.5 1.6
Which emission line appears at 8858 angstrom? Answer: Hgamma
